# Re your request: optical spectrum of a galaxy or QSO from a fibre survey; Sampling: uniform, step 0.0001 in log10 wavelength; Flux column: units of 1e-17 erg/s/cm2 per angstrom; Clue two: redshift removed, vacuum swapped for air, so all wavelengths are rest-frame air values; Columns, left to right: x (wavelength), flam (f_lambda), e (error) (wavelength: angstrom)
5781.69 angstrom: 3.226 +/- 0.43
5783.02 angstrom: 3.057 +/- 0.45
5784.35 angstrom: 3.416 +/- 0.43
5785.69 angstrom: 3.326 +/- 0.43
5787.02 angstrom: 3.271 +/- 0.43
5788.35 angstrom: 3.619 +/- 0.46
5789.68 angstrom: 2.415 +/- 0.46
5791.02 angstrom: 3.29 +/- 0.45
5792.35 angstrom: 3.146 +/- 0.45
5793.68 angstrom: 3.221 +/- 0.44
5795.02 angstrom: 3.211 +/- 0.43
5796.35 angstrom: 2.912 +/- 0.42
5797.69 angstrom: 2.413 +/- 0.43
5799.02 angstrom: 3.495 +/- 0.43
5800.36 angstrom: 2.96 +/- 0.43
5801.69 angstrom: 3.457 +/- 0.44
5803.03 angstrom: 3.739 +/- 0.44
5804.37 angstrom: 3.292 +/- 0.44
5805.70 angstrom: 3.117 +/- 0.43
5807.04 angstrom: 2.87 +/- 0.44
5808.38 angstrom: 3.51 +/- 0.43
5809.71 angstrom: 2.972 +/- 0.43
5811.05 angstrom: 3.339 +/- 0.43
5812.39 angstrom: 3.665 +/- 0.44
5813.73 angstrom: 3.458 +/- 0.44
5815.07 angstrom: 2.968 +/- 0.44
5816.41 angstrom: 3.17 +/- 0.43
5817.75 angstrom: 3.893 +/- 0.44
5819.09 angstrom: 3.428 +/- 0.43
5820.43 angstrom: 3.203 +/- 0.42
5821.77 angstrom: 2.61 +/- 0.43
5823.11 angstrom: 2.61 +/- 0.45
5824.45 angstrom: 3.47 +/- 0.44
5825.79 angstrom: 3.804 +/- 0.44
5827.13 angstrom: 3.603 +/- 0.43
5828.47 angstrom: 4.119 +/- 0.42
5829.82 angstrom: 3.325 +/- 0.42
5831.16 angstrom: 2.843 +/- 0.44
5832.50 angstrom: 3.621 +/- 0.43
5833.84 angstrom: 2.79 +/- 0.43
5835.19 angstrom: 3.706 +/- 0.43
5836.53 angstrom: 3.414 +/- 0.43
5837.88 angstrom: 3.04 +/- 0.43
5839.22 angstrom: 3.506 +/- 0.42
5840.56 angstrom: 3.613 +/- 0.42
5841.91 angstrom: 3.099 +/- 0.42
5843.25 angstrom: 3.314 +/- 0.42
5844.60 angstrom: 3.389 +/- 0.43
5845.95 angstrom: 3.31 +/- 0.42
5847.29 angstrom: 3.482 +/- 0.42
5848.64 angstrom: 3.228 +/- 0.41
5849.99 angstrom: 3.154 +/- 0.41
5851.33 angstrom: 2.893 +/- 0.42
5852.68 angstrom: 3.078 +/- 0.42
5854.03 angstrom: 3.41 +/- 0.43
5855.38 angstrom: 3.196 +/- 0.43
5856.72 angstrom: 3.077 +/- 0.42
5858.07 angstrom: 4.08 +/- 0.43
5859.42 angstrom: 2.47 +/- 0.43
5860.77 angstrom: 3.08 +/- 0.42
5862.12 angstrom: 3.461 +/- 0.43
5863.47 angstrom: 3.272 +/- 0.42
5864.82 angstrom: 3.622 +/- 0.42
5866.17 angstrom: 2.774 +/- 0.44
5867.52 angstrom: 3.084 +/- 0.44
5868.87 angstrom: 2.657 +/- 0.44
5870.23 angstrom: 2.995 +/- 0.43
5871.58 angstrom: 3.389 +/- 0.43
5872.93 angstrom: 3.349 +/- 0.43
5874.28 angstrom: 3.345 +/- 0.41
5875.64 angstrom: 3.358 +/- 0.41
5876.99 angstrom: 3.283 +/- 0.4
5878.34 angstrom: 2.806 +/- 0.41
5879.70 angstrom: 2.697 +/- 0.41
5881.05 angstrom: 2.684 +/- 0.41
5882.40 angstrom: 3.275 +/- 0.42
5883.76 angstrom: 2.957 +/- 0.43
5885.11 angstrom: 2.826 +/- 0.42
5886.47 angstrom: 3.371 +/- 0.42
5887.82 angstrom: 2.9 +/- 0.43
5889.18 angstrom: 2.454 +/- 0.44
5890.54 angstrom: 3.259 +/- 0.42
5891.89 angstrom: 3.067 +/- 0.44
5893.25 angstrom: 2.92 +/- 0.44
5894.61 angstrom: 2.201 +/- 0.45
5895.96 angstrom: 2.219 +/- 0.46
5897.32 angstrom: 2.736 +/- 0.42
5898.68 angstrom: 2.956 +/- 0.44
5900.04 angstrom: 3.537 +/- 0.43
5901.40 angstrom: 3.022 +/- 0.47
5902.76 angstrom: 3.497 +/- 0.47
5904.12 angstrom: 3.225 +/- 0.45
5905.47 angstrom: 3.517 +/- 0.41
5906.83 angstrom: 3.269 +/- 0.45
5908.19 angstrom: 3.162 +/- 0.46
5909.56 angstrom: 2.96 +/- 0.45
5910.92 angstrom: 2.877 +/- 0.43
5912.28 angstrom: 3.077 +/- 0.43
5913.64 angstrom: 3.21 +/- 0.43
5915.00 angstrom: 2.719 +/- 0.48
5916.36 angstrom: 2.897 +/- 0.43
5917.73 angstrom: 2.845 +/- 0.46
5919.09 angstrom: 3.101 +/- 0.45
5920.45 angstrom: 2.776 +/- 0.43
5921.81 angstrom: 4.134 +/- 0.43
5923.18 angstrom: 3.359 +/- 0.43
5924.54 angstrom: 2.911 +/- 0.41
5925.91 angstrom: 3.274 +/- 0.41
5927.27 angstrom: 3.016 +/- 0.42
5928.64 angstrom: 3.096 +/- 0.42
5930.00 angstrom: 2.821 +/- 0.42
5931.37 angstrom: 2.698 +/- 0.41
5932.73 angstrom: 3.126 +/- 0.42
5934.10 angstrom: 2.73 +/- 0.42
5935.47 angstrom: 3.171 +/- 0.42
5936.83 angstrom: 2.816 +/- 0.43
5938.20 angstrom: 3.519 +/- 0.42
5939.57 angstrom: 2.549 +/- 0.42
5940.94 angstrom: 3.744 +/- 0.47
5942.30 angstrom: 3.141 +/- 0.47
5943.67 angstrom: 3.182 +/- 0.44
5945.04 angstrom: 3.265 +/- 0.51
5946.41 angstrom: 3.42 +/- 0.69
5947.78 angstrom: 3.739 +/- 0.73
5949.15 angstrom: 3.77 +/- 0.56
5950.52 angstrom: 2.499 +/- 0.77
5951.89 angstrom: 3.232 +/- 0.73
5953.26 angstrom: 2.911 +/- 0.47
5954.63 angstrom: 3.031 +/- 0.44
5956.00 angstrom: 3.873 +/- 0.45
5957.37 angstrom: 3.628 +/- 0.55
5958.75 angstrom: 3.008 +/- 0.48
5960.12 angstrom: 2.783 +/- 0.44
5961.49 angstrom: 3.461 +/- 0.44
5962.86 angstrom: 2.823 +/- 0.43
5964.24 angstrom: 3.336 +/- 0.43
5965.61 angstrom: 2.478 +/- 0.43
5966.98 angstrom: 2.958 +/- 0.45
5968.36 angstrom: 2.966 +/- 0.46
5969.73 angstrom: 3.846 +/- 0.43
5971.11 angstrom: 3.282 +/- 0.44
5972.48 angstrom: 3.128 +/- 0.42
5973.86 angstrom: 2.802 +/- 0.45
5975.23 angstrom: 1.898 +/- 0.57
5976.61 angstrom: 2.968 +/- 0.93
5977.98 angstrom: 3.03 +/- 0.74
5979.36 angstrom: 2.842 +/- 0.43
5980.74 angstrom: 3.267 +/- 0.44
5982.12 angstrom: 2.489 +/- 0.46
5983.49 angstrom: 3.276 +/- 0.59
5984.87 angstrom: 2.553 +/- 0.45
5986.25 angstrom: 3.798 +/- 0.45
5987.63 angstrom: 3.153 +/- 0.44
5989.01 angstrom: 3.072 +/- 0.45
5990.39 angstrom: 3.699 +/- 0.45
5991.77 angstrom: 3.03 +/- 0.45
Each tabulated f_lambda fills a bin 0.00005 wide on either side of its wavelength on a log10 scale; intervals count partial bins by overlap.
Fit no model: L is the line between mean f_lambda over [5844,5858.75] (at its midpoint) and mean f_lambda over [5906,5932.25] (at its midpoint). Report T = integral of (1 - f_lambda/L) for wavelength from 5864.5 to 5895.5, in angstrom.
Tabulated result 2.0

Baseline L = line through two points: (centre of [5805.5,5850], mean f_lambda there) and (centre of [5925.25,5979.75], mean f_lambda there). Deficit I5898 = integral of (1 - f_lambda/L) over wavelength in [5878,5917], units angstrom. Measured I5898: 2.6 angstrom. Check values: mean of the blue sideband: 3.32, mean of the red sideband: 3.1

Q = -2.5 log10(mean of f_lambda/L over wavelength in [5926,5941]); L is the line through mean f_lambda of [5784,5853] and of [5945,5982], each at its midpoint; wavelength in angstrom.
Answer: 0.047 mag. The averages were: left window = 3.27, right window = 3.11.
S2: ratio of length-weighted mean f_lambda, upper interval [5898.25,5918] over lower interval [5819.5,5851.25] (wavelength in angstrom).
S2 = 0.9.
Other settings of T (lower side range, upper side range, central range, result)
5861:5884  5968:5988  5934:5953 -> -1.0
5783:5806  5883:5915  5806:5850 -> -2.7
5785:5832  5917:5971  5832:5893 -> 0.8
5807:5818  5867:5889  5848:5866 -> -0.5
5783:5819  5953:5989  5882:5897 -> 1.4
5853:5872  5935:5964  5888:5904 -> 1.4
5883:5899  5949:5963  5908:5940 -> -0.4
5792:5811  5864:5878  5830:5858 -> -0.9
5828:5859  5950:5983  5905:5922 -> 0.4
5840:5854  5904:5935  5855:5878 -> 0.1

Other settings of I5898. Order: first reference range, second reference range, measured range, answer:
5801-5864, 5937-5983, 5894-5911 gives 0.93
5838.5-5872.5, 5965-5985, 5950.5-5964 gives -0.85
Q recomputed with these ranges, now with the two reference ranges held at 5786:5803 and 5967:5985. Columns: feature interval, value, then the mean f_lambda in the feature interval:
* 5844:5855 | -0.051 mag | 3.24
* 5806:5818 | -0.054 mag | 3.29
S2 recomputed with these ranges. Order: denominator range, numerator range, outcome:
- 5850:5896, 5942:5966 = 1.05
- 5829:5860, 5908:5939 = 0.93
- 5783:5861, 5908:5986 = 0.95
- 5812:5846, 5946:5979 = 0.93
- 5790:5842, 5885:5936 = 0.92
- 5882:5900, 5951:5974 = 1.10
